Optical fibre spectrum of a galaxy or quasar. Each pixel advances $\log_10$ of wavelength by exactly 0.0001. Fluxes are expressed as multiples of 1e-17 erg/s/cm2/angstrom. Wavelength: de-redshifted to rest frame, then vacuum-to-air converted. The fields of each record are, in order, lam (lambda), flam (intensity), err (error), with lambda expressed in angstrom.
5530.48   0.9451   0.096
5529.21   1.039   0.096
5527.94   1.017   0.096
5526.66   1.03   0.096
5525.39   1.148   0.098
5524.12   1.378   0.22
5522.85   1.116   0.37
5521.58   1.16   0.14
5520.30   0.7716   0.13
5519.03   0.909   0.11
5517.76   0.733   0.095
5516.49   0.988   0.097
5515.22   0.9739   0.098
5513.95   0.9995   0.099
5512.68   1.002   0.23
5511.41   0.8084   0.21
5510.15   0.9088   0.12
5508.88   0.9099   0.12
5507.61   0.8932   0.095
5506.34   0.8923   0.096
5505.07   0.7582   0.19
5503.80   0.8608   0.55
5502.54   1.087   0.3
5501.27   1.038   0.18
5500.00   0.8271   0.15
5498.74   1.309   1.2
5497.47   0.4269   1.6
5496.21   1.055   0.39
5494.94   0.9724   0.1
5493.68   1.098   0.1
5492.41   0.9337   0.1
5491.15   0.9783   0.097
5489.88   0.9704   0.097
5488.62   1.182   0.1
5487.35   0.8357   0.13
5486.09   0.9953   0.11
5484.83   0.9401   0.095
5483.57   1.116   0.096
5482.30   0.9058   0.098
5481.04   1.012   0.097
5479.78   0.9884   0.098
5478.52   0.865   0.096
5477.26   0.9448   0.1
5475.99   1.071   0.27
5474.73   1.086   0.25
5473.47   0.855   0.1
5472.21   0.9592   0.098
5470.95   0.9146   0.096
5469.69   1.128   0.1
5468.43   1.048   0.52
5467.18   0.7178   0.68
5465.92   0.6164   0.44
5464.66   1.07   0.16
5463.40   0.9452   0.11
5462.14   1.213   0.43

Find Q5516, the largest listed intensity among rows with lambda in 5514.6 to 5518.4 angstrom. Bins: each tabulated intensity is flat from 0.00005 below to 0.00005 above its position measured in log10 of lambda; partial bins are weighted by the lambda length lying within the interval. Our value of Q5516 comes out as 0.988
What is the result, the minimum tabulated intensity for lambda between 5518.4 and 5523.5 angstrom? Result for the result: 0.7716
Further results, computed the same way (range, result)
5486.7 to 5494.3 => 0.8357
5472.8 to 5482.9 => 0.855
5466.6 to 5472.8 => 0.7178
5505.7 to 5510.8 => 0.8923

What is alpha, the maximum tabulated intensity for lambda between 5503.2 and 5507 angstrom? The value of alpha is 0.8923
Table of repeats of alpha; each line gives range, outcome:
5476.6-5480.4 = 0.9884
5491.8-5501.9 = 1.309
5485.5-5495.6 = 1.182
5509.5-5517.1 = 1.002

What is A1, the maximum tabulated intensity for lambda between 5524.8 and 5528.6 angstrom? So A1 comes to 1.148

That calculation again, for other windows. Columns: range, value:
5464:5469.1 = 1.07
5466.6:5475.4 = 1.128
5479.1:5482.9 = 1.012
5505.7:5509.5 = 0.9099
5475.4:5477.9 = 1.071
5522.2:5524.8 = 1.378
